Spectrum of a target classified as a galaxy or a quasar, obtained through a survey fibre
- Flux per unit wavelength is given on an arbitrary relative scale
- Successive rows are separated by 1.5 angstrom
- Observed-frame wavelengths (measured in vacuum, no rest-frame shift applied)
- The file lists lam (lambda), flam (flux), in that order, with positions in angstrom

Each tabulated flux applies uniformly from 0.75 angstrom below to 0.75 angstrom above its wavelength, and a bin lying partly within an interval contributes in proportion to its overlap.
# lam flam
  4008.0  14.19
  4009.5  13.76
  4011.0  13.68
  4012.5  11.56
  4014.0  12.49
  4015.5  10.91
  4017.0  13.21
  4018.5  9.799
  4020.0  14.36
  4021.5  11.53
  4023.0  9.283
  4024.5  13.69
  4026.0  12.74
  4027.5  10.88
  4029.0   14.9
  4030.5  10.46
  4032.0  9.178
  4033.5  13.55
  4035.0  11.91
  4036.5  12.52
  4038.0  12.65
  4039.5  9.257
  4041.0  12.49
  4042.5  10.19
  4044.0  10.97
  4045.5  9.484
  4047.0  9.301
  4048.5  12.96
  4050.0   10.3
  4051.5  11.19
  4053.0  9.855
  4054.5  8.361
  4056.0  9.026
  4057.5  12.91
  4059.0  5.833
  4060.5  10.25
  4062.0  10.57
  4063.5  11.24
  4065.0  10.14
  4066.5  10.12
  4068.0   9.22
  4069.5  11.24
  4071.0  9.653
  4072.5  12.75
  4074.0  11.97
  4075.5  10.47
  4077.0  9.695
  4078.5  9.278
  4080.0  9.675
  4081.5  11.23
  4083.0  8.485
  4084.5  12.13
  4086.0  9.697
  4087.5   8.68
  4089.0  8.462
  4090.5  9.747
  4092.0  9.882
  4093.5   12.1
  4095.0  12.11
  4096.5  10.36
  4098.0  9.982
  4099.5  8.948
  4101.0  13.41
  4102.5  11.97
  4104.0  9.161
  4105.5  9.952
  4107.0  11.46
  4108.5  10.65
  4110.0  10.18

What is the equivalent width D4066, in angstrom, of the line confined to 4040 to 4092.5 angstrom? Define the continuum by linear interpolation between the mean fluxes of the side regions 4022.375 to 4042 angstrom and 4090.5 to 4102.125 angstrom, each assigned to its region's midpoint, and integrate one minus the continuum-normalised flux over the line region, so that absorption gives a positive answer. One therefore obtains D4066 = 5.2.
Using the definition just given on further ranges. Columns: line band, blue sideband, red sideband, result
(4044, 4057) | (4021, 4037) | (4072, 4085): 1.3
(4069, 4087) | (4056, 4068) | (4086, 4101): -0.7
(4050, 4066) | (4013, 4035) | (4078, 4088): 1.2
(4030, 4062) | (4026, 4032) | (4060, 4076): 2.1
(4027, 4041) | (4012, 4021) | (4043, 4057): -0.8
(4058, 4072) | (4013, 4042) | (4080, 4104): 1.4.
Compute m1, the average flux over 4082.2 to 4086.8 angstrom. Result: 10.1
